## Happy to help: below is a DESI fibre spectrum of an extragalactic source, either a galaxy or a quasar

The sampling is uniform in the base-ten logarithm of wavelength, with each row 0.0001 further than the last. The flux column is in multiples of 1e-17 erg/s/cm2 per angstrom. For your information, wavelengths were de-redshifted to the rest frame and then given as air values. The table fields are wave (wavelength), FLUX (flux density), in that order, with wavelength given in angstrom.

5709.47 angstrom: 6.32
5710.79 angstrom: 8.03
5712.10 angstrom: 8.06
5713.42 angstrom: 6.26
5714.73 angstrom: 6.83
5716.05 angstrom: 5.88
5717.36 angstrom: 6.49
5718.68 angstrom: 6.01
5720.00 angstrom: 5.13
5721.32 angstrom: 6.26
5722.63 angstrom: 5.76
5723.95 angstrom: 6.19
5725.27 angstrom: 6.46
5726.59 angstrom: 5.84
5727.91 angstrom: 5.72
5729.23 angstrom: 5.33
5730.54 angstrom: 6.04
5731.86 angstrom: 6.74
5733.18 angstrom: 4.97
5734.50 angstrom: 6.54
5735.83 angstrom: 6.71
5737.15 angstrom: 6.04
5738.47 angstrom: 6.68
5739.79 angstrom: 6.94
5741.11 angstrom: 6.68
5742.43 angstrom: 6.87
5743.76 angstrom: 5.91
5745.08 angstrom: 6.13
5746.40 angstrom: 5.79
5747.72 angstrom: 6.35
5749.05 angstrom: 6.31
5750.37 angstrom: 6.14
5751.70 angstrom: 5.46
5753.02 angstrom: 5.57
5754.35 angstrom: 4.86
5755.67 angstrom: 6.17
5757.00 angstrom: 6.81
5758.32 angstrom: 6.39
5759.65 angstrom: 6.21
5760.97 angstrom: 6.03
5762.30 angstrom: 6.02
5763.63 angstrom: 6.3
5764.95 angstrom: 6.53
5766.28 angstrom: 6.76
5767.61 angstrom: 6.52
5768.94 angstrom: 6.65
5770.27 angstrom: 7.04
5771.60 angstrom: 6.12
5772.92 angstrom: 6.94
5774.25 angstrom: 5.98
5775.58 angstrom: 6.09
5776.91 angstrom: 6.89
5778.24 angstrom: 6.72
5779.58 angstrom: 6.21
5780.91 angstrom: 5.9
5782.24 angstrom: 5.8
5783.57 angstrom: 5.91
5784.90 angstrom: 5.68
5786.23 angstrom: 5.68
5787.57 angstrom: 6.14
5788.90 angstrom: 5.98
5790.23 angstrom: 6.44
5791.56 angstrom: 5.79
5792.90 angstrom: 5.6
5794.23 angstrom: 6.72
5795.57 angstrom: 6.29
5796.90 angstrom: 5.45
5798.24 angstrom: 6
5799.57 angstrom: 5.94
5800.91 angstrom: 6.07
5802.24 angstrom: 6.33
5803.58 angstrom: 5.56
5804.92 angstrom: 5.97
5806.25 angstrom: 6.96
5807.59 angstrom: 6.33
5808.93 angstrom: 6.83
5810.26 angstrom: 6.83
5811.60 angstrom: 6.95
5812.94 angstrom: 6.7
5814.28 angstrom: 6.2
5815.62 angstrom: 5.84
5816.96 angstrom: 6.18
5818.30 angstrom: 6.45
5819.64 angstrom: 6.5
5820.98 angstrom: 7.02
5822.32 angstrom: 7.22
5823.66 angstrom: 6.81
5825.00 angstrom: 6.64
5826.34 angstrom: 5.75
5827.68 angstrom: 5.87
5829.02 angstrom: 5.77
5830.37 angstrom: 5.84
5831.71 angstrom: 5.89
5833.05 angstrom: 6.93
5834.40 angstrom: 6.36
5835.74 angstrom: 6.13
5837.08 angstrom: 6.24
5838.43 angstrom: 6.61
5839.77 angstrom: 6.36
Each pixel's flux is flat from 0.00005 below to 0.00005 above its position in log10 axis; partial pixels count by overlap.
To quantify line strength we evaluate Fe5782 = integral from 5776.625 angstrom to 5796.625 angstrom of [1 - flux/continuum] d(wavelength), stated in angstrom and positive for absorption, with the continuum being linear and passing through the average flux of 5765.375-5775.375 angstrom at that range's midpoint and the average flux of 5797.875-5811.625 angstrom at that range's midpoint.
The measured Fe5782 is 1.10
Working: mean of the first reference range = 6.55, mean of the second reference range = 6.33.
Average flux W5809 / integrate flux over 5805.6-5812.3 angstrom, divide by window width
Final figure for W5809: 6.78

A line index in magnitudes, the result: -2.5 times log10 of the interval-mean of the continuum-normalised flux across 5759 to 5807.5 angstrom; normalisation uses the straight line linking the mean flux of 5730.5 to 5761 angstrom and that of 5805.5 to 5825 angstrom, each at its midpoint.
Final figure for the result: 0.04 mag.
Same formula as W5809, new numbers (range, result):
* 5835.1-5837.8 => 6.19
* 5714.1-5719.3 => 6.3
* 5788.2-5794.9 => 6.11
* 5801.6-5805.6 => 5.95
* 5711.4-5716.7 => 6.77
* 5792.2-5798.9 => 6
